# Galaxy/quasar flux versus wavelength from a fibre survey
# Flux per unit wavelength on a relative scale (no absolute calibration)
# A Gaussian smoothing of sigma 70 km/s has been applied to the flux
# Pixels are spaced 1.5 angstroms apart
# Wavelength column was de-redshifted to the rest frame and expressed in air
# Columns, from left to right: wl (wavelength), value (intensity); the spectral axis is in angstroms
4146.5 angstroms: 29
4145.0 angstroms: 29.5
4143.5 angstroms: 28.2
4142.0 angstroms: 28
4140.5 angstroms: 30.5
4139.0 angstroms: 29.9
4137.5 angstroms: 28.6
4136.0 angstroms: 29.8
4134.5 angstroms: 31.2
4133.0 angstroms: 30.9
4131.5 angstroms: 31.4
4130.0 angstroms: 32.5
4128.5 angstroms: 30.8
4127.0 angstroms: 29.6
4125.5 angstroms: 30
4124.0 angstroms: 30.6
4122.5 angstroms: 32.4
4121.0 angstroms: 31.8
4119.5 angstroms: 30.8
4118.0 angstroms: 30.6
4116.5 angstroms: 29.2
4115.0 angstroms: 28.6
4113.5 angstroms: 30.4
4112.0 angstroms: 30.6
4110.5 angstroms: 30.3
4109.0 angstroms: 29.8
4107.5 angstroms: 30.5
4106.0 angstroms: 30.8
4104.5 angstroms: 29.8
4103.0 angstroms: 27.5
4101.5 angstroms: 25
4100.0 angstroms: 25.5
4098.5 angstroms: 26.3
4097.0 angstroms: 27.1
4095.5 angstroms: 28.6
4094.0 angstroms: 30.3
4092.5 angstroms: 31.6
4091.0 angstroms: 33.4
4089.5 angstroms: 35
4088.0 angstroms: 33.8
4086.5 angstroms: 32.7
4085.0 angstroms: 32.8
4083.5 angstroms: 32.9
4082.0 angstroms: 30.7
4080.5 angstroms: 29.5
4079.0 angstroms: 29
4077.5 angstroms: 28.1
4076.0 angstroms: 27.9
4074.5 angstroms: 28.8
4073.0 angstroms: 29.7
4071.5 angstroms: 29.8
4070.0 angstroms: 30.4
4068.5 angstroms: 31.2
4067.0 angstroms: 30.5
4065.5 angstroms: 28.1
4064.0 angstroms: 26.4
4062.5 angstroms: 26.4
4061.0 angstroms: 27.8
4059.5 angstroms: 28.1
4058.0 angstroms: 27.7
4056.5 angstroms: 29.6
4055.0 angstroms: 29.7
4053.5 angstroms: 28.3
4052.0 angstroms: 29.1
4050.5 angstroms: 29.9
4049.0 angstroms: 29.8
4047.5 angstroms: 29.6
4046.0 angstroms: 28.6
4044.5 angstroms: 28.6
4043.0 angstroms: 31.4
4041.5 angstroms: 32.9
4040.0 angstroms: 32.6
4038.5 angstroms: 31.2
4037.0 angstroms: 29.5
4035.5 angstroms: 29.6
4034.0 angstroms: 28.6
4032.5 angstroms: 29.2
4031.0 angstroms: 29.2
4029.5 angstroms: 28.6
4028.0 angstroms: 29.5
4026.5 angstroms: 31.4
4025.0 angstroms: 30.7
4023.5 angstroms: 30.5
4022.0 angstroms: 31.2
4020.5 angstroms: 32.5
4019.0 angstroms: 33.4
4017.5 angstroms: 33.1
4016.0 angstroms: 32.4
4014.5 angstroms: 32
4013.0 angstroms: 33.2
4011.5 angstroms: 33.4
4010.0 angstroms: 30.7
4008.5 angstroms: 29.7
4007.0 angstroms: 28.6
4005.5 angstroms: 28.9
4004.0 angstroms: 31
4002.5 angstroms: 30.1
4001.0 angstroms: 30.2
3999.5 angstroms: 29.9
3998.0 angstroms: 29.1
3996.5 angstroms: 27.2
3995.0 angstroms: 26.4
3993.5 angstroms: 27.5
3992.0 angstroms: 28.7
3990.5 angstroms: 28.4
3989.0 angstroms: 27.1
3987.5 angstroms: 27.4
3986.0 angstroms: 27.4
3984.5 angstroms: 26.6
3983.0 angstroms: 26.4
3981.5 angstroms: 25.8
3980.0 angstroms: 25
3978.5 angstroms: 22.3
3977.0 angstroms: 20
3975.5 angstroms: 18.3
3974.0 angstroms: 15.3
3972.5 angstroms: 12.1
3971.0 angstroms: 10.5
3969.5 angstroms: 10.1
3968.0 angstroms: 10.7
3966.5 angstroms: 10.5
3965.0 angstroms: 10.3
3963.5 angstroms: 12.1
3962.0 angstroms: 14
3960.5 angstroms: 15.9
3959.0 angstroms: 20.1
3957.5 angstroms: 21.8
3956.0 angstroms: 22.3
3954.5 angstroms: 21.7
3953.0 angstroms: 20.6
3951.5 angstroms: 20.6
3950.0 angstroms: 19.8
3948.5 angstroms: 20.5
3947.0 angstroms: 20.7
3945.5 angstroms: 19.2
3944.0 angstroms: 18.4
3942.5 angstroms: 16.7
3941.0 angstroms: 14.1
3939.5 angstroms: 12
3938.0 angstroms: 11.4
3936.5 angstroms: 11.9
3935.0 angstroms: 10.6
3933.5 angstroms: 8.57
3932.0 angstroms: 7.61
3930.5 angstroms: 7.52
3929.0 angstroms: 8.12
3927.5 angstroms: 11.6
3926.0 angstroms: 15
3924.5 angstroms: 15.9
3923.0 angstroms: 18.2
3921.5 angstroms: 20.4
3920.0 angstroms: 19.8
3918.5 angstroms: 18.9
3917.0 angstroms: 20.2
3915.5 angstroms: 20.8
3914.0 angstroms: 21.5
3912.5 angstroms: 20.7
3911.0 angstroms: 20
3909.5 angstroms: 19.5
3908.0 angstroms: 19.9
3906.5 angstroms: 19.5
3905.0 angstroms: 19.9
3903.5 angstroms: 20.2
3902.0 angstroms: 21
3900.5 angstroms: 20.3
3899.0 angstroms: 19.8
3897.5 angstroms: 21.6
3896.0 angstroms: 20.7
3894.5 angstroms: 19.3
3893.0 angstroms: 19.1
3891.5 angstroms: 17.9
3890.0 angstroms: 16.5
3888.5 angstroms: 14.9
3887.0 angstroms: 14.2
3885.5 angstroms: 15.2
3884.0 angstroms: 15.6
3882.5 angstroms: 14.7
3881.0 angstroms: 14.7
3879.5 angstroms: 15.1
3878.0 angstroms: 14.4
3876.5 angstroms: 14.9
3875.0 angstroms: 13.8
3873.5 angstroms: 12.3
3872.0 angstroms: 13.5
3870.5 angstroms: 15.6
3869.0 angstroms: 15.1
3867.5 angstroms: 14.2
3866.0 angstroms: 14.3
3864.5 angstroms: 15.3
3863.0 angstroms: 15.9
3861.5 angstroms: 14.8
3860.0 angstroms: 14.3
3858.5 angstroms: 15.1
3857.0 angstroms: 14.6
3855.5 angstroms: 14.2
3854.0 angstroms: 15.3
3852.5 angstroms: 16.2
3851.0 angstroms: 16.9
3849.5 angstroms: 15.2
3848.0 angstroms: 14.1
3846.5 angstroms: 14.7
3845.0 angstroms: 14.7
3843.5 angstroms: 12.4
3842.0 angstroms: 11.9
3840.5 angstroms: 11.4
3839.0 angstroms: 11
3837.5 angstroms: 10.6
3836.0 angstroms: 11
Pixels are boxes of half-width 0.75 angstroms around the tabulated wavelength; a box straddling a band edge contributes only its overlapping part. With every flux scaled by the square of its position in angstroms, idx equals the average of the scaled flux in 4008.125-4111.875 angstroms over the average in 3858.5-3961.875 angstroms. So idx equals 1.93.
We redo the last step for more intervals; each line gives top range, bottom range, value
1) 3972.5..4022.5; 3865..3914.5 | 1.71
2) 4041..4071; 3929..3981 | 1.96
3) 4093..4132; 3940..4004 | 1.51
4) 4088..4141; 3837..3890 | 2.38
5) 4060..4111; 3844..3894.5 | 2.19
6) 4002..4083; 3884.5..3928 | 1.71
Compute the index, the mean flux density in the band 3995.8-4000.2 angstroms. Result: 28.7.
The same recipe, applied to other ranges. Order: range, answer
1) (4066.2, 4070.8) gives 30.7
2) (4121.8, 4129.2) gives 30.7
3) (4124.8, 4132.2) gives 30.9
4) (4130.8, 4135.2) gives 31.2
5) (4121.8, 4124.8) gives 31.5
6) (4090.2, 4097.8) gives 30.2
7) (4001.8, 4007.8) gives 29.6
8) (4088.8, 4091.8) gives 34.1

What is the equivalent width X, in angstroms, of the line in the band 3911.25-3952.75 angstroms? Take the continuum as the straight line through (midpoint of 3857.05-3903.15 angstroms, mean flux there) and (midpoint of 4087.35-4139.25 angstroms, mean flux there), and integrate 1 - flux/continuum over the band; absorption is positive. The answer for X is 6.8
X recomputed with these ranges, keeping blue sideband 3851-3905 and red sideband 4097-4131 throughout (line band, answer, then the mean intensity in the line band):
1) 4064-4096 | -3.34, 30.6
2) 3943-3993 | 3.87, 19.7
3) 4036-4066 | -3.74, 29.3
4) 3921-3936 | 5.36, 12.2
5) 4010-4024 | -4.78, 32.4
